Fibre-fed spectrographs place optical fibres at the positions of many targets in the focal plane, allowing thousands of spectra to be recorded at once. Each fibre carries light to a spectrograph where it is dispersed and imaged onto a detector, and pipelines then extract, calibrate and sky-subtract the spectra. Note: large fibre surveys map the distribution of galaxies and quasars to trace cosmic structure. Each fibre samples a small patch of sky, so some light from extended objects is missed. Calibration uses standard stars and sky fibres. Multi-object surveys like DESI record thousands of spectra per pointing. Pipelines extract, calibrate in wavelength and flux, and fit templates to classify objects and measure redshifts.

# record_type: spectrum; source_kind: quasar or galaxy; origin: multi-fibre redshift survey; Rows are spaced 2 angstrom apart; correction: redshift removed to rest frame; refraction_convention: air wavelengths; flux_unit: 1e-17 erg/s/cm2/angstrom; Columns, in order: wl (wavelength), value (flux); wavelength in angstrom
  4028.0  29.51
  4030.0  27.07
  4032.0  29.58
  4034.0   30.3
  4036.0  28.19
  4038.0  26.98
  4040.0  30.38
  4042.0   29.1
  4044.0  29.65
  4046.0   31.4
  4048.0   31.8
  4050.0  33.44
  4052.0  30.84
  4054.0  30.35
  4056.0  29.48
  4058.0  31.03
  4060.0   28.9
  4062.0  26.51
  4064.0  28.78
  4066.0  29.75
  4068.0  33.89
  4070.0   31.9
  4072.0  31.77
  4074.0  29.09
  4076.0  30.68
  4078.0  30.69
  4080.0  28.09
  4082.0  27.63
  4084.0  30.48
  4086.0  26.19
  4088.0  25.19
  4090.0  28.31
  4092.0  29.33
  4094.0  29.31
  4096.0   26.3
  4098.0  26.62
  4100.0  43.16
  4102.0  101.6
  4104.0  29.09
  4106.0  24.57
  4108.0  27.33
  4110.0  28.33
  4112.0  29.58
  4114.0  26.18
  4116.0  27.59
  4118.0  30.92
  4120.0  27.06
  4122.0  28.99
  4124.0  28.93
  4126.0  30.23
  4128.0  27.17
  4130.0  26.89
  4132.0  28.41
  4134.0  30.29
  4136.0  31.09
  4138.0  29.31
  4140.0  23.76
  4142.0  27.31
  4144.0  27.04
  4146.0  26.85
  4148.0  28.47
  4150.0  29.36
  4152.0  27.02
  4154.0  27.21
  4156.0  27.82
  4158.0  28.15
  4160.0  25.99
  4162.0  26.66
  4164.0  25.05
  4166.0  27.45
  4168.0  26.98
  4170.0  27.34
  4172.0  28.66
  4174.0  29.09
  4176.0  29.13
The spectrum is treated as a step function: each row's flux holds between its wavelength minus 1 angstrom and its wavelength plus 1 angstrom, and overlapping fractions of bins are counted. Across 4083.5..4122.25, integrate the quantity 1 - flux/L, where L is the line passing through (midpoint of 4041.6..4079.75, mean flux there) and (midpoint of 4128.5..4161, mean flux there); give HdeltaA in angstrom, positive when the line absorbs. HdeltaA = -4.36 angstrom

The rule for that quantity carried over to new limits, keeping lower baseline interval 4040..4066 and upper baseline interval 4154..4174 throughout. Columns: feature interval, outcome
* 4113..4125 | 0.05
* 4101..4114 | -4.65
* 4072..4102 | -2.74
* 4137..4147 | 0.34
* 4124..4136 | -0.31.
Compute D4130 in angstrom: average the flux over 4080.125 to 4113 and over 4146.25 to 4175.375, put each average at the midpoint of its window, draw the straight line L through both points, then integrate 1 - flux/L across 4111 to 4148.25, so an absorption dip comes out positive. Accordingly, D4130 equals 2.51 angstrom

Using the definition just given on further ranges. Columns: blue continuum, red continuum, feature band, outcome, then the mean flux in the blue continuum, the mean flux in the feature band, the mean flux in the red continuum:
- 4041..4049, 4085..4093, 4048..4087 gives -1.6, 30.5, 30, 27.3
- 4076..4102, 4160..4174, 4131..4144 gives 0.3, 32.1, 28.3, 27.1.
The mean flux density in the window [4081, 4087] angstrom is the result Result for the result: 28.1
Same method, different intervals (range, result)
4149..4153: 28.2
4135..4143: 27.9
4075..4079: 30.7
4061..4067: 28.3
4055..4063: 29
